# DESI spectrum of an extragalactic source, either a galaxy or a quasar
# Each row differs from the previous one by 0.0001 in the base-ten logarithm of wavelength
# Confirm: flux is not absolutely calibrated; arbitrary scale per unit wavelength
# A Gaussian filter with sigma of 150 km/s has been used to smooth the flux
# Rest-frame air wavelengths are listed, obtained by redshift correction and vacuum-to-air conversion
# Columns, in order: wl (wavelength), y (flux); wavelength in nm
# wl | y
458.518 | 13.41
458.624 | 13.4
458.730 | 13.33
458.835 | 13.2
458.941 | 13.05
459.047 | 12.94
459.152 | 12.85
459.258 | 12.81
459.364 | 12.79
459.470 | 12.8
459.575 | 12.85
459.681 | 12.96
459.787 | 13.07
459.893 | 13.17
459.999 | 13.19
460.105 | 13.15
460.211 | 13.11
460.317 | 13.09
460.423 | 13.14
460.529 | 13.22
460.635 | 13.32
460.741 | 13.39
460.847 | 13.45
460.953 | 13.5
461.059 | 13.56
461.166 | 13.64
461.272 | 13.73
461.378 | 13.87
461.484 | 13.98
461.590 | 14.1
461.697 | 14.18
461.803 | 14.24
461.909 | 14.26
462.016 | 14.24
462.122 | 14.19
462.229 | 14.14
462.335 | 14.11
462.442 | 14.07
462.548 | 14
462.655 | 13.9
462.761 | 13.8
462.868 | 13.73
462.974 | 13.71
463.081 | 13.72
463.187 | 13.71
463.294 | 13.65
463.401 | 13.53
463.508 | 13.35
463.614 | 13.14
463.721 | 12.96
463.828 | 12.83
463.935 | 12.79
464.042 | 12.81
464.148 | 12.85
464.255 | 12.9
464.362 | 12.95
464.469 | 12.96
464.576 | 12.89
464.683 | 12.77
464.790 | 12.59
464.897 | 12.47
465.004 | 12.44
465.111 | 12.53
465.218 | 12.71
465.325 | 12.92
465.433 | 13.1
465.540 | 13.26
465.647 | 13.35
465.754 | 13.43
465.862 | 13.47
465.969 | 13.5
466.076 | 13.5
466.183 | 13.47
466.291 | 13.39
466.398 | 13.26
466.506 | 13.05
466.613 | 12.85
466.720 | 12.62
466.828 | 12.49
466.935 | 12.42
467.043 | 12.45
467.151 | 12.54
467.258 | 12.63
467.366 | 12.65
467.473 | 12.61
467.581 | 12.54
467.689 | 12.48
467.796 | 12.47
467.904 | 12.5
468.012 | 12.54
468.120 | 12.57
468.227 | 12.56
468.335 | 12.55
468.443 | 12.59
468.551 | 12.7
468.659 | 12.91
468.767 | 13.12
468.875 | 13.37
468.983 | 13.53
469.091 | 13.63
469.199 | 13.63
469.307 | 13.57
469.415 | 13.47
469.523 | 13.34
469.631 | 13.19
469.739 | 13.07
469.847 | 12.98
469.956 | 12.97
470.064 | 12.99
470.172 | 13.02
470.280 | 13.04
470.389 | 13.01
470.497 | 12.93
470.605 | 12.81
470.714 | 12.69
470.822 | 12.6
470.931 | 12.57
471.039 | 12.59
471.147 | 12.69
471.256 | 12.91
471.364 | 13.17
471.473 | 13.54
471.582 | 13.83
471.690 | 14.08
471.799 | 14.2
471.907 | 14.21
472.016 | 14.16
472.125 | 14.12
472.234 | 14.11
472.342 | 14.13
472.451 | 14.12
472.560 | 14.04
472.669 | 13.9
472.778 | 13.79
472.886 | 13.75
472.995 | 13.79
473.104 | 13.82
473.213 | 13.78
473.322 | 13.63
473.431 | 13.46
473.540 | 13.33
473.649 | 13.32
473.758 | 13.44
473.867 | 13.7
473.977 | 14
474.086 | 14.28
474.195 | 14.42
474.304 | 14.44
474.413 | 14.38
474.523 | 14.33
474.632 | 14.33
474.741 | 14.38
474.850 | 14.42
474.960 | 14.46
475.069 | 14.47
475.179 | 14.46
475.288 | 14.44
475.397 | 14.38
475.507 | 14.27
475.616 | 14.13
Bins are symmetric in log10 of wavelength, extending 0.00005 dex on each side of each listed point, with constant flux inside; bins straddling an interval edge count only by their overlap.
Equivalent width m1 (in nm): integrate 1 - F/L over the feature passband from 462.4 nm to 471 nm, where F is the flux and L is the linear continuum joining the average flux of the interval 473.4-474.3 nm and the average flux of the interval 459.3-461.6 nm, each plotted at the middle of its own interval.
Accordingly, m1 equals 0.32 nm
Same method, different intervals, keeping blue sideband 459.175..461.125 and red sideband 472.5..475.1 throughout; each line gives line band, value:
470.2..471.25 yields 0.077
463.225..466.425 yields 0.087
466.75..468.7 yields 0.149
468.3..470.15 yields 0.073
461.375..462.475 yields -0.074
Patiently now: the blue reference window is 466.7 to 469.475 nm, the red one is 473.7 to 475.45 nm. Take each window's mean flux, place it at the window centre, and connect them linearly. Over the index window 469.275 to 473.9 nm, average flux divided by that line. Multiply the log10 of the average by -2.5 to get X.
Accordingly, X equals 0.013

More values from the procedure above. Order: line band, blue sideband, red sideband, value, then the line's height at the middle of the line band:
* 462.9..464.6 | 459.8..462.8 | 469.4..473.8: 0.036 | 13.6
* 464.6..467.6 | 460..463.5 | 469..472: 0.048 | 13.5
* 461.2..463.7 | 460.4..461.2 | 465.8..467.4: -0.048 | 13.3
